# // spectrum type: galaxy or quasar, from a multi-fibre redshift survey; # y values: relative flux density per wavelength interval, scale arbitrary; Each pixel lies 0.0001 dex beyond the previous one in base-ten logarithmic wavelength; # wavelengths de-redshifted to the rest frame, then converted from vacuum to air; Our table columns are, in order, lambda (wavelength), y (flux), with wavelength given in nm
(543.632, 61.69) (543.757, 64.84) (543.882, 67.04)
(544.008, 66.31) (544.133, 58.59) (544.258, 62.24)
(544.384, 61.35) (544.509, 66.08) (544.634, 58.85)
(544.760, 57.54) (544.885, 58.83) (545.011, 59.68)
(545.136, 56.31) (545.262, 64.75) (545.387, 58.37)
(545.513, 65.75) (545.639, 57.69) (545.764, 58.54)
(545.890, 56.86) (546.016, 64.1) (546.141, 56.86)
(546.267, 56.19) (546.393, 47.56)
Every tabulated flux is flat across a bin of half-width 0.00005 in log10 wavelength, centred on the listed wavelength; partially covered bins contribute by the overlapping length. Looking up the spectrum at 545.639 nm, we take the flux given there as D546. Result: 57.69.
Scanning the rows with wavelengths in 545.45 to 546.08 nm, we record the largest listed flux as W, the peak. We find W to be 65.75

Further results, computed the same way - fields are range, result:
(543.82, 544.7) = 67.04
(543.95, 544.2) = 66.31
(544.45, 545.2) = 66.08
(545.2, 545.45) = 64.75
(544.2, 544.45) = 62.24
